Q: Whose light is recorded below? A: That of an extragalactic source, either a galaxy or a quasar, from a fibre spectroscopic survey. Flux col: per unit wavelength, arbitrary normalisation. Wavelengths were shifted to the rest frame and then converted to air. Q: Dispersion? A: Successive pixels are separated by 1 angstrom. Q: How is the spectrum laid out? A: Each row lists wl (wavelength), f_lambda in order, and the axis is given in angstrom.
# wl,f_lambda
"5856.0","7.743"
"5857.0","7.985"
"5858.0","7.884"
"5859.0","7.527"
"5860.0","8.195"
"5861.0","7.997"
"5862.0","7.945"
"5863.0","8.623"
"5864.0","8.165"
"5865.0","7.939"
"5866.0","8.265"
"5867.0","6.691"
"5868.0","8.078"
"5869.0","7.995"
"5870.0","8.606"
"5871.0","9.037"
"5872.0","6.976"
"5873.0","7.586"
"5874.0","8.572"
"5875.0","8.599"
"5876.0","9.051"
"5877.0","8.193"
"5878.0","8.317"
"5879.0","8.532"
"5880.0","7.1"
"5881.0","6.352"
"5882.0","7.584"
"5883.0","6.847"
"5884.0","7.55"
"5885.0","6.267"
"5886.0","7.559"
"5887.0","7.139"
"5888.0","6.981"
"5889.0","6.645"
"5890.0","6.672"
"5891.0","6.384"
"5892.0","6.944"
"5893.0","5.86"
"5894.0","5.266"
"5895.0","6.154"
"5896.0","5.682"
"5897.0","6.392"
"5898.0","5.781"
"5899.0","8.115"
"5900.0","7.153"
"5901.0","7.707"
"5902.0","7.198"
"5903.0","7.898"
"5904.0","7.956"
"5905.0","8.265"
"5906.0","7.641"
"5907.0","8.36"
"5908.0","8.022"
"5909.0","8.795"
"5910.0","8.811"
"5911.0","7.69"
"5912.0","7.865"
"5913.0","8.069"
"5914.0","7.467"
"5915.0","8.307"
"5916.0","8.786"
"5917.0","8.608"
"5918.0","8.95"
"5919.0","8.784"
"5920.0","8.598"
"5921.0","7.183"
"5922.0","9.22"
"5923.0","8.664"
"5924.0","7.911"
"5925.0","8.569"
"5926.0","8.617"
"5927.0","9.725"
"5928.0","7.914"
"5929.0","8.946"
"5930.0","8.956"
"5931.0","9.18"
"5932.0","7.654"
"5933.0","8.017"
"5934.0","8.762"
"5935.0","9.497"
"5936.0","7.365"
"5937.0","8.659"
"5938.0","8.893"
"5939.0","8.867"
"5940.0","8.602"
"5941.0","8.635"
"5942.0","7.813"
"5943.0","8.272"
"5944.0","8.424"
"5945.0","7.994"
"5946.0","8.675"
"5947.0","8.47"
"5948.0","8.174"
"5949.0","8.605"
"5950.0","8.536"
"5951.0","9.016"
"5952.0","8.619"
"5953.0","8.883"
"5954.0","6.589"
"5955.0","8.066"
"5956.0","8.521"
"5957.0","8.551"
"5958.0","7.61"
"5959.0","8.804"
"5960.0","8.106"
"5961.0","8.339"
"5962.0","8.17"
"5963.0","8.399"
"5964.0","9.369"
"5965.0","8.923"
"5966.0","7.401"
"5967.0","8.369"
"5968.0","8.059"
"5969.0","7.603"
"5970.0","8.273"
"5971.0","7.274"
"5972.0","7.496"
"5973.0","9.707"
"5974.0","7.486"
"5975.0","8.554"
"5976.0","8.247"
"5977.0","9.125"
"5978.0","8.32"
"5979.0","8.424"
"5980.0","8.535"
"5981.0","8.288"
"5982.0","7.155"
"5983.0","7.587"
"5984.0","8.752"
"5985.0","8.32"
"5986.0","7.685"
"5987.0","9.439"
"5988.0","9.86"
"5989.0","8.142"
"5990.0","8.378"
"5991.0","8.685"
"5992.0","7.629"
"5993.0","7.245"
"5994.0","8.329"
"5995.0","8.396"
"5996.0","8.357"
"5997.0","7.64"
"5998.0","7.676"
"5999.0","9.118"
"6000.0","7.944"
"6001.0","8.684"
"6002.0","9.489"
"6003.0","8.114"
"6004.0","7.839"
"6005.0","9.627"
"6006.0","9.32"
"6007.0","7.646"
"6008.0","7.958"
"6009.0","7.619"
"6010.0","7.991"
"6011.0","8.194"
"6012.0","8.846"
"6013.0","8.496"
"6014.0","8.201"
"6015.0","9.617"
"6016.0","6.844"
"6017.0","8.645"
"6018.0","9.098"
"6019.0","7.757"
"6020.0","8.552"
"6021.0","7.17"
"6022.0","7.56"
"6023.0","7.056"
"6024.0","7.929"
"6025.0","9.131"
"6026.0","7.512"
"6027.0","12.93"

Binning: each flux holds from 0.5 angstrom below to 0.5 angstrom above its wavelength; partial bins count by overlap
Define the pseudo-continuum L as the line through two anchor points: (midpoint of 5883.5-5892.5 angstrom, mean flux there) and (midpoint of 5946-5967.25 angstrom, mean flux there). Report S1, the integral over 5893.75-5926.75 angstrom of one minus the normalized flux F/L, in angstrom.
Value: -2.1 angstrom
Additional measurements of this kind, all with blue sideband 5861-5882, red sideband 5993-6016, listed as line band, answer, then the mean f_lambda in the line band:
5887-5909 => 2.8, 7.05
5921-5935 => -0.8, 8.61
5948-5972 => 0.0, 8.25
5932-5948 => -0.5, 8.43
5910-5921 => -0.2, 8.28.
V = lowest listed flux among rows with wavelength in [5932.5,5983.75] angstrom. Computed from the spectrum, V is 6.589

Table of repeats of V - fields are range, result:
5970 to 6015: 7.155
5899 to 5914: 7.153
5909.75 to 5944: 7.183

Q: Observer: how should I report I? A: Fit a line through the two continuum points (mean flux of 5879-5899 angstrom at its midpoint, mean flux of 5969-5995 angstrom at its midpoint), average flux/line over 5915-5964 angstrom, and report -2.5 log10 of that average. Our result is -0.13 mag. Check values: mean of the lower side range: 6.67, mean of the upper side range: 8.27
